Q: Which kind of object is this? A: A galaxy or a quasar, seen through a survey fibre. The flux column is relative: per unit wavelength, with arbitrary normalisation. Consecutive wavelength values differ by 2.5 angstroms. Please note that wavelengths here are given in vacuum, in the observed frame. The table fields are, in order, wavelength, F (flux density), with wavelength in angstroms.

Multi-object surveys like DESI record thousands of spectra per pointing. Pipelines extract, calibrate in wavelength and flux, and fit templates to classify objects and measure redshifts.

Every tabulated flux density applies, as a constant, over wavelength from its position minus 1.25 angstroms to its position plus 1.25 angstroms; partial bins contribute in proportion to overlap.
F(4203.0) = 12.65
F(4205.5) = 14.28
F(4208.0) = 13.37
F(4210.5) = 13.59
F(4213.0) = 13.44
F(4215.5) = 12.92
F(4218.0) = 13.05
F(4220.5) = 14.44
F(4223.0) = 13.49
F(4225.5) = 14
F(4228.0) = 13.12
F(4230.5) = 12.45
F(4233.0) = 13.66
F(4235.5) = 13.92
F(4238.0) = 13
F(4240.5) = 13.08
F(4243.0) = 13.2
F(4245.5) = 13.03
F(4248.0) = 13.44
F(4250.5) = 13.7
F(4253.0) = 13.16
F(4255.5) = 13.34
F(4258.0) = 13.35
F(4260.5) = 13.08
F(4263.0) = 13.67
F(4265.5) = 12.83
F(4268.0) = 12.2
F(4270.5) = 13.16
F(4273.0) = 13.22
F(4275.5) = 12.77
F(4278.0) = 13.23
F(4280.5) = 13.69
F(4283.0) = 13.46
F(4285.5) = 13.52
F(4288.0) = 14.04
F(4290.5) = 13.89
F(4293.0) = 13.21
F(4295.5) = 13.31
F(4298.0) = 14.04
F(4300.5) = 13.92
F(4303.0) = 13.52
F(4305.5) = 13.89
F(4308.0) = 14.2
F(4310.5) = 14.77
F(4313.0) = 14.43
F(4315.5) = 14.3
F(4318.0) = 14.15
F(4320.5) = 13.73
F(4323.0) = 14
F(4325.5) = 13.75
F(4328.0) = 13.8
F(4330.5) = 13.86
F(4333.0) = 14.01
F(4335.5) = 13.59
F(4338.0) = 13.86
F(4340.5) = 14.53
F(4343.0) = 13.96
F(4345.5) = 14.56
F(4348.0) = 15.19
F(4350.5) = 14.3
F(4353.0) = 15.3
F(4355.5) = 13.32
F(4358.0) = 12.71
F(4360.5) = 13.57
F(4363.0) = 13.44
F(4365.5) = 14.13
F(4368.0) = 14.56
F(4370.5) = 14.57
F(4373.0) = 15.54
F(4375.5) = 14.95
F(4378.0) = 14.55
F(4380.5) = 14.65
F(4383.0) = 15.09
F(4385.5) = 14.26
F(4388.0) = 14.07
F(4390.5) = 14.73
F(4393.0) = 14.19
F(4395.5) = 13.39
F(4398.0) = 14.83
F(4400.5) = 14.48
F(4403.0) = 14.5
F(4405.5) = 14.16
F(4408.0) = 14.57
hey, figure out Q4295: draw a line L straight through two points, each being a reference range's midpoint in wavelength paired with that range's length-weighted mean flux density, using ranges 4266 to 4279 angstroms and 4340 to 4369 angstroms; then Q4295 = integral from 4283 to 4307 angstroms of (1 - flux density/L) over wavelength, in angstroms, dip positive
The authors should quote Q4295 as -0.8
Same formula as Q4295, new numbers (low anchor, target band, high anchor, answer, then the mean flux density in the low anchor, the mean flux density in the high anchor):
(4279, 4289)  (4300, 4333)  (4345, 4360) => -0.3 angstroms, 13.7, 14.2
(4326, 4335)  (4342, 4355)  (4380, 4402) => -0.5 angstroms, 13.9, 14.4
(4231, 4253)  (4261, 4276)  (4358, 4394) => 0.6 angstroms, 13.3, 14.4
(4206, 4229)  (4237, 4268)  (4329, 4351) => 1.2 angstroms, 13.5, 14.2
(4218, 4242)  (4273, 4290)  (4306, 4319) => 0.7 angstroms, 13.4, 14.3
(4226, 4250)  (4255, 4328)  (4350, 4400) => 0.3 angstroms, 13.3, 14.3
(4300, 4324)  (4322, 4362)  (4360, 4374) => 0.6 angstroms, 14.1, 14.3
